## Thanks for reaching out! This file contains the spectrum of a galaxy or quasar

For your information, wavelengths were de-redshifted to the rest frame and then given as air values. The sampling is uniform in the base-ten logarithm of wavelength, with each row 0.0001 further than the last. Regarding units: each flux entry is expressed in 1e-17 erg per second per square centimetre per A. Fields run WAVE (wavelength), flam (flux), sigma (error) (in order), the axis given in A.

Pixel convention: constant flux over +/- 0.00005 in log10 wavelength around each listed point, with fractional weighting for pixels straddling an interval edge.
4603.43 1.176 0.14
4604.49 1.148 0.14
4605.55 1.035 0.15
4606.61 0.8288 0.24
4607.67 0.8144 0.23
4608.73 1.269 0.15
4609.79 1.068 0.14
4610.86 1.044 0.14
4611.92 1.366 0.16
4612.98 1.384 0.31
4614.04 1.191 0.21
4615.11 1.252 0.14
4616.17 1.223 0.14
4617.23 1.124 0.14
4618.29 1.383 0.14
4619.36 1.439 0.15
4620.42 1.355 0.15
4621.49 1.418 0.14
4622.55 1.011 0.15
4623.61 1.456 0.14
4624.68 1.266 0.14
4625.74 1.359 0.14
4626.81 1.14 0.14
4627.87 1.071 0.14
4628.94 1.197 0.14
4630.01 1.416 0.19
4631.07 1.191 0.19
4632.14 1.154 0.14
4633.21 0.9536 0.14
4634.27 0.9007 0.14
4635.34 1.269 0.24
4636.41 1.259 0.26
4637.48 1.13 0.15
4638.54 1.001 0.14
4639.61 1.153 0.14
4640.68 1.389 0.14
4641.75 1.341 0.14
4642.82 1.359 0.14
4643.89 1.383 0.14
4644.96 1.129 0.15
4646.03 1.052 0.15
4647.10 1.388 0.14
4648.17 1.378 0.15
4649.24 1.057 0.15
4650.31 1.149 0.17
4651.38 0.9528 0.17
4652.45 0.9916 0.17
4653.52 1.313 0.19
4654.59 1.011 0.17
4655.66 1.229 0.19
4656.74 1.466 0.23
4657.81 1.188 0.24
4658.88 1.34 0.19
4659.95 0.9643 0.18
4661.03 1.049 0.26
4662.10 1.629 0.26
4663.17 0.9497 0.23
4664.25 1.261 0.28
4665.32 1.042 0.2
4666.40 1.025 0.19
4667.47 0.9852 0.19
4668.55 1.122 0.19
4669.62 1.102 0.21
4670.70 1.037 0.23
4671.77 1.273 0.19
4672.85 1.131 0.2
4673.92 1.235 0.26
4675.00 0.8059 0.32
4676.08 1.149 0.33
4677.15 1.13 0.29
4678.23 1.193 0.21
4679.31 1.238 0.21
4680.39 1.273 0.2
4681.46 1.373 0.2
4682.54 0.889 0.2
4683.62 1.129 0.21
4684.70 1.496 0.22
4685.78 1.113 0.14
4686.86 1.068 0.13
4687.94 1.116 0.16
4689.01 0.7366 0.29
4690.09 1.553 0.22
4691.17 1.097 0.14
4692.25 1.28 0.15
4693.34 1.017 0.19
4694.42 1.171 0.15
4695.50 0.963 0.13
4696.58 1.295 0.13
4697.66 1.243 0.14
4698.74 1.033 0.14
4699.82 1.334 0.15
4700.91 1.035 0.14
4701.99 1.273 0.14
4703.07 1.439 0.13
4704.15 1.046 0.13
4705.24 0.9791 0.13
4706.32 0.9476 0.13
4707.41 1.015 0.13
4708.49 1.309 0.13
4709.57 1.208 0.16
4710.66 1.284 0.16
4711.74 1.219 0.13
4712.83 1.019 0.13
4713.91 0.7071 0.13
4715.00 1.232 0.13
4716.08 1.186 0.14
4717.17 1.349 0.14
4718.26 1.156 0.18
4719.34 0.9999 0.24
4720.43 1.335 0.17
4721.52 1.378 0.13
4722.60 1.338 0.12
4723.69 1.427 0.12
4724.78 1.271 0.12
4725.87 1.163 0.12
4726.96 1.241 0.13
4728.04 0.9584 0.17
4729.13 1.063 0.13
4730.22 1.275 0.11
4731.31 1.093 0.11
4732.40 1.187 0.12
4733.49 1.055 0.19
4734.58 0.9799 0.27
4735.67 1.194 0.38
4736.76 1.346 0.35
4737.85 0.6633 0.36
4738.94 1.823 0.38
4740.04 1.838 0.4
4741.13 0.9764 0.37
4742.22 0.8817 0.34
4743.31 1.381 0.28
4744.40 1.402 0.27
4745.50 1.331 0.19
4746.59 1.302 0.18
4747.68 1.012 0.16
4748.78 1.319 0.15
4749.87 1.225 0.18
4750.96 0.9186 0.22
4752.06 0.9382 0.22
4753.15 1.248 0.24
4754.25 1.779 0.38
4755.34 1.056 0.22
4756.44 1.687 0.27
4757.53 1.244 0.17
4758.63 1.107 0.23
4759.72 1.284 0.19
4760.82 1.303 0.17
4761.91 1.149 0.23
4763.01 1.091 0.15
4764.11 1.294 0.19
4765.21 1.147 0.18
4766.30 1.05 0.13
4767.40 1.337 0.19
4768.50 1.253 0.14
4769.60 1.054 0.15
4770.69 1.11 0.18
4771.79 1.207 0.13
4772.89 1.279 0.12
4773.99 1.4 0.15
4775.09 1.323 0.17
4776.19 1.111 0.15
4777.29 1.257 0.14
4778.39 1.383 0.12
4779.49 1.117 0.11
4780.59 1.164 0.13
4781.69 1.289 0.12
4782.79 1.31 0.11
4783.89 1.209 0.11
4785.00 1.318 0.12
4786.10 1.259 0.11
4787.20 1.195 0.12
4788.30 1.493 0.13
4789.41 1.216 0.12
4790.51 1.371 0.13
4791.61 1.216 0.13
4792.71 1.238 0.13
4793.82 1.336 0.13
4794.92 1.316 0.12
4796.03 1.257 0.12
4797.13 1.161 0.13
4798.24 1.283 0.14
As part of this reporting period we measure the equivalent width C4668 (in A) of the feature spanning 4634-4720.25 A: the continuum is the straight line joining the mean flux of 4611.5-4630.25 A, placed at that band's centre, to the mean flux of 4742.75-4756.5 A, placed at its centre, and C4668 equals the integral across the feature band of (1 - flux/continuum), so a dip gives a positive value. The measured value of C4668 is 7.48 A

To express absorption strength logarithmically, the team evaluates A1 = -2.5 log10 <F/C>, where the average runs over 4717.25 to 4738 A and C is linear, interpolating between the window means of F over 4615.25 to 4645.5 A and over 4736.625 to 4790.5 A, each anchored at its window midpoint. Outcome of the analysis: 0.06 mag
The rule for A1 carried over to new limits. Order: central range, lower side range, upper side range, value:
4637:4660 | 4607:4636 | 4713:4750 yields 0.005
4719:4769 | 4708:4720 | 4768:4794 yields -0.025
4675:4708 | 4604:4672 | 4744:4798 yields 0.056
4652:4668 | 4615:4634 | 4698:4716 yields 0.028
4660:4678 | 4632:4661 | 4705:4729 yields 0.056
